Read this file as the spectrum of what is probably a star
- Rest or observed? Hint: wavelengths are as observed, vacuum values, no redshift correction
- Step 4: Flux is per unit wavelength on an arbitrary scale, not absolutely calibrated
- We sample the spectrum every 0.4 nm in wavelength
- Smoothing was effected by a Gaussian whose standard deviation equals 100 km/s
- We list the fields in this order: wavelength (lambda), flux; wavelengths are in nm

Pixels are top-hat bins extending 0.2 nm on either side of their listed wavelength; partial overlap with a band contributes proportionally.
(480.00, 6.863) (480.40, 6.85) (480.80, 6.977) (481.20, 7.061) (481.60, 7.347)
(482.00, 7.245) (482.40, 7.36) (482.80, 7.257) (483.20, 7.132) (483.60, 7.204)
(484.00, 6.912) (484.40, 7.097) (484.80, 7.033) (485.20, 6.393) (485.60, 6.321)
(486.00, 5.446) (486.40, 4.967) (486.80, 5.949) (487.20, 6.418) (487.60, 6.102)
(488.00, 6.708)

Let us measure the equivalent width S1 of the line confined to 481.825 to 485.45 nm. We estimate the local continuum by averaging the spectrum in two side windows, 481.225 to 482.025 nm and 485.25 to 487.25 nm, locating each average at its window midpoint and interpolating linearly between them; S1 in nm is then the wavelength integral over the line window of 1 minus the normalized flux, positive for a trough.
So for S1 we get -0.238 nm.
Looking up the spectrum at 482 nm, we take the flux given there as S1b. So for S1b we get 7.245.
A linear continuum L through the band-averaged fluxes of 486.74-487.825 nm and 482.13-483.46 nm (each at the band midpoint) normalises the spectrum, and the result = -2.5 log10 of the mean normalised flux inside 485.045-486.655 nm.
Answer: 0.14 mag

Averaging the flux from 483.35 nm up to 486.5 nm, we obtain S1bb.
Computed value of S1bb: 6.48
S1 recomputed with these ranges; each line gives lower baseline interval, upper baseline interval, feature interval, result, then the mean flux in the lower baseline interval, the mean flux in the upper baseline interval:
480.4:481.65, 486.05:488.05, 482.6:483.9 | -0.10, 7.06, 5.93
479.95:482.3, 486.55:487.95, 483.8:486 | -0.04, 7.08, 6.17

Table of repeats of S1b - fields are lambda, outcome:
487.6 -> 6.102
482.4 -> 7.36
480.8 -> 6.977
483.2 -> 7.132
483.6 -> 7.204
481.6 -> 7.347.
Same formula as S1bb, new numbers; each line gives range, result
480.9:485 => 7.16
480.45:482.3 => 7.14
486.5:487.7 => 6.06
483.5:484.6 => 7.06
